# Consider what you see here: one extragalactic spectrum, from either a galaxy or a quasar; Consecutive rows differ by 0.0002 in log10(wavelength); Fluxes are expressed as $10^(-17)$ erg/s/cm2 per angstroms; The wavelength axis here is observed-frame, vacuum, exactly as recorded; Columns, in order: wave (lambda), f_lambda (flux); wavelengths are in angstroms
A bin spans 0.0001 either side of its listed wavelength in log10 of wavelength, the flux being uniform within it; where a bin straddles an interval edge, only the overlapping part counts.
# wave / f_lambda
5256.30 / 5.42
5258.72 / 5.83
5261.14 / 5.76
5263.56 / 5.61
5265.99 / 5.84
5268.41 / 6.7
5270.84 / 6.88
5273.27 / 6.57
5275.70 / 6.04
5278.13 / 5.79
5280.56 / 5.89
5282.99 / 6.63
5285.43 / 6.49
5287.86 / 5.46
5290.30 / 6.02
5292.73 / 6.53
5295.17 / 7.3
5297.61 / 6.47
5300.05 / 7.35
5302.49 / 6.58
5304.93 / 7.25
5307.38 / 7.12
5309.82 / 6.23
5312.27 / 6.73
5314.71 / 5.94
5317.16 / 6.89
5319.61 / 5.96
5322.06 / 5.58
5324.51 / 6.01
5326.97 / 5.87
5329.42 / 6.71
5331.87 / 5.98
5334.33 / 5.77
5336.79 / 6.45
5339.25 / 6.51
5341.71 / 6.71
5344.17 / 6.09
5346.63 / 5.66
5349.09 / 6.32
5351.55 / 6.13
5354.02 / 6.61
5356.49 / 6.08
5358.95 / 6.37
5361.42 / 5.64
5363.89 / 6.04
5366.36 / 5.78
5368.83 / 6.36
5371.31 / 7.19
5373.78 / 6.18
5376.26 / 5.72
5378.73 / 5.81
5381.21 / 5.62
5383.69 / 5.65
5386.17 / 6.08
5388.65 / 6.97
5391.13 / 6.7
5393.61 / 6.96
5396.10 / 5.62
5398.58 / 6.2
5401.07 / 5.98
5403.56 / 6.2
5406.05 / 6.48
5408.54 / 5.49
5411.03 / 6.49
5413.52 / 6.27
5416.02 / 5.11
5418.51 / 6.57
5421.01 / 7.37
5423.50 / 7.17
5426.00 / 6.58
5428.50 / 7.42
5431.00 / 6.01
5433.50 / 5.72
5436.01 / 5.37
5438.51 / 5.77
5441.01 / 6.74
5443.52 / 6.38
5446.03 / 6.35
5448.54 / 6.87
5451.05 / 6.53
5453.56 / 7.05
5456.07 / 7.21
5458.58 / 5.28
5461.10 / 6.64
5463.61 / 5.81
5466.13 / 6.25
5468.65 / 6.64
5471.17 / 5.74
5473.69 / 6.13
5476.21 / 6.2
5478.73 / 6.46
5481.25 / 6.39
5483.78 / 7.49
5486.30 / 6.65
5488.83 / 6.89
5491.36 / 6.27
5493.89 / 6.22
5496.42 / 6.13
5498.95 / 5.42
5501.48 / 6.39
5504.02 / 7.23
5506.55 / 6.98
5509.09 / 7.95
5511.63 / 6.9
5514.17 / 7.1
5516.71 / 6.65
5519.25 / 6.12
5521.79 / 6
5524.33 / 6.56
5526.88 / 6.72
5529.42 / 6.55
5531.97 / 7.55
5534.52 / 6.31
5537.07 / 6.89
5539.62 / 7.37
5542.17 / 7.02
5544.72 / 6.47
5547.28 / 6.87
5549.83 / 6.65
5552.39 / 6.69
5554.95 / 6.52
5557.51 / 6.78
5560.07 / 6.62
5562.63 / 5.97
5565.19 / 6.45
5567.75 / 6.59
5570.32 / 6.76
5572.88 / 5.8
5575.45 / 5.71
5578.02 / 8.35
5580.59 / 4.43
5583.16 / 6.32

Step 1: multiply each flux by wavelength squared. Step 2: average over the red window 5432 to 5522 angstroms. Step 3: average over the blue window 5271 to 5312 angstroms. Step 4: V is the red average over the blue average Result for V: 1.06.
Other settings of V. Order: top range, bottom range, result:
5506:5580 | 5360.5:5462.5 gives 1.12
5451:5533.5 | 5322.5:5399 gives 1.11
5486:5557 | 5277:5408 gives 1.14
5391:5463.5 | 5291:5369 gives 1.04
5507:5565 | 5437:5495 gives 1.07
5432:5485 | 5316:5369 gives 1.07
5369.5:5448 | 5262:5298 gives 1.05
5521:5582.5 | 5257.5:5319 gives 1.13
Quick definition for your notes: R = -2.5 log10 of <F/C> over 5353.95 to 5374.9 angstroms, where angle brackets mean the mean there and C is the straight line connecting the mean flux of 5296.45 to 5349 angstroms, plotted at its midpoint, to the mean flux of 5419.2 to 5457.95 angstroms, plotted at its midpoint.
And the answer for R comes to 0.035 mag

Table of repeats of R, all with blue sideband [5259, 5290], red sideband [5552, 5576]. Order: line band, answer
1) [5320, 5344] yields 0.00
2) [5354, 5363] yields 0.02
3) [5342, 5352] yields 0.01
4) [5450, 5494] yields -0.02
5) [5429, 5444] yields 0.04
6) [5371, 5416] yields 0.02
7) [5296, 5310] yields -0.12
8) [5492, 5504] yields 0.03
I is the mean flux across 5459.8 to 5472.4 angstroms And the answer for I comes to 6.21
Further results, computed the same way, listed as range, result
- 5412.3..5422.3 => 6.34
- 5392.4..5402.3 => 6.19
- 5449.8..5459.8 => 6.53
